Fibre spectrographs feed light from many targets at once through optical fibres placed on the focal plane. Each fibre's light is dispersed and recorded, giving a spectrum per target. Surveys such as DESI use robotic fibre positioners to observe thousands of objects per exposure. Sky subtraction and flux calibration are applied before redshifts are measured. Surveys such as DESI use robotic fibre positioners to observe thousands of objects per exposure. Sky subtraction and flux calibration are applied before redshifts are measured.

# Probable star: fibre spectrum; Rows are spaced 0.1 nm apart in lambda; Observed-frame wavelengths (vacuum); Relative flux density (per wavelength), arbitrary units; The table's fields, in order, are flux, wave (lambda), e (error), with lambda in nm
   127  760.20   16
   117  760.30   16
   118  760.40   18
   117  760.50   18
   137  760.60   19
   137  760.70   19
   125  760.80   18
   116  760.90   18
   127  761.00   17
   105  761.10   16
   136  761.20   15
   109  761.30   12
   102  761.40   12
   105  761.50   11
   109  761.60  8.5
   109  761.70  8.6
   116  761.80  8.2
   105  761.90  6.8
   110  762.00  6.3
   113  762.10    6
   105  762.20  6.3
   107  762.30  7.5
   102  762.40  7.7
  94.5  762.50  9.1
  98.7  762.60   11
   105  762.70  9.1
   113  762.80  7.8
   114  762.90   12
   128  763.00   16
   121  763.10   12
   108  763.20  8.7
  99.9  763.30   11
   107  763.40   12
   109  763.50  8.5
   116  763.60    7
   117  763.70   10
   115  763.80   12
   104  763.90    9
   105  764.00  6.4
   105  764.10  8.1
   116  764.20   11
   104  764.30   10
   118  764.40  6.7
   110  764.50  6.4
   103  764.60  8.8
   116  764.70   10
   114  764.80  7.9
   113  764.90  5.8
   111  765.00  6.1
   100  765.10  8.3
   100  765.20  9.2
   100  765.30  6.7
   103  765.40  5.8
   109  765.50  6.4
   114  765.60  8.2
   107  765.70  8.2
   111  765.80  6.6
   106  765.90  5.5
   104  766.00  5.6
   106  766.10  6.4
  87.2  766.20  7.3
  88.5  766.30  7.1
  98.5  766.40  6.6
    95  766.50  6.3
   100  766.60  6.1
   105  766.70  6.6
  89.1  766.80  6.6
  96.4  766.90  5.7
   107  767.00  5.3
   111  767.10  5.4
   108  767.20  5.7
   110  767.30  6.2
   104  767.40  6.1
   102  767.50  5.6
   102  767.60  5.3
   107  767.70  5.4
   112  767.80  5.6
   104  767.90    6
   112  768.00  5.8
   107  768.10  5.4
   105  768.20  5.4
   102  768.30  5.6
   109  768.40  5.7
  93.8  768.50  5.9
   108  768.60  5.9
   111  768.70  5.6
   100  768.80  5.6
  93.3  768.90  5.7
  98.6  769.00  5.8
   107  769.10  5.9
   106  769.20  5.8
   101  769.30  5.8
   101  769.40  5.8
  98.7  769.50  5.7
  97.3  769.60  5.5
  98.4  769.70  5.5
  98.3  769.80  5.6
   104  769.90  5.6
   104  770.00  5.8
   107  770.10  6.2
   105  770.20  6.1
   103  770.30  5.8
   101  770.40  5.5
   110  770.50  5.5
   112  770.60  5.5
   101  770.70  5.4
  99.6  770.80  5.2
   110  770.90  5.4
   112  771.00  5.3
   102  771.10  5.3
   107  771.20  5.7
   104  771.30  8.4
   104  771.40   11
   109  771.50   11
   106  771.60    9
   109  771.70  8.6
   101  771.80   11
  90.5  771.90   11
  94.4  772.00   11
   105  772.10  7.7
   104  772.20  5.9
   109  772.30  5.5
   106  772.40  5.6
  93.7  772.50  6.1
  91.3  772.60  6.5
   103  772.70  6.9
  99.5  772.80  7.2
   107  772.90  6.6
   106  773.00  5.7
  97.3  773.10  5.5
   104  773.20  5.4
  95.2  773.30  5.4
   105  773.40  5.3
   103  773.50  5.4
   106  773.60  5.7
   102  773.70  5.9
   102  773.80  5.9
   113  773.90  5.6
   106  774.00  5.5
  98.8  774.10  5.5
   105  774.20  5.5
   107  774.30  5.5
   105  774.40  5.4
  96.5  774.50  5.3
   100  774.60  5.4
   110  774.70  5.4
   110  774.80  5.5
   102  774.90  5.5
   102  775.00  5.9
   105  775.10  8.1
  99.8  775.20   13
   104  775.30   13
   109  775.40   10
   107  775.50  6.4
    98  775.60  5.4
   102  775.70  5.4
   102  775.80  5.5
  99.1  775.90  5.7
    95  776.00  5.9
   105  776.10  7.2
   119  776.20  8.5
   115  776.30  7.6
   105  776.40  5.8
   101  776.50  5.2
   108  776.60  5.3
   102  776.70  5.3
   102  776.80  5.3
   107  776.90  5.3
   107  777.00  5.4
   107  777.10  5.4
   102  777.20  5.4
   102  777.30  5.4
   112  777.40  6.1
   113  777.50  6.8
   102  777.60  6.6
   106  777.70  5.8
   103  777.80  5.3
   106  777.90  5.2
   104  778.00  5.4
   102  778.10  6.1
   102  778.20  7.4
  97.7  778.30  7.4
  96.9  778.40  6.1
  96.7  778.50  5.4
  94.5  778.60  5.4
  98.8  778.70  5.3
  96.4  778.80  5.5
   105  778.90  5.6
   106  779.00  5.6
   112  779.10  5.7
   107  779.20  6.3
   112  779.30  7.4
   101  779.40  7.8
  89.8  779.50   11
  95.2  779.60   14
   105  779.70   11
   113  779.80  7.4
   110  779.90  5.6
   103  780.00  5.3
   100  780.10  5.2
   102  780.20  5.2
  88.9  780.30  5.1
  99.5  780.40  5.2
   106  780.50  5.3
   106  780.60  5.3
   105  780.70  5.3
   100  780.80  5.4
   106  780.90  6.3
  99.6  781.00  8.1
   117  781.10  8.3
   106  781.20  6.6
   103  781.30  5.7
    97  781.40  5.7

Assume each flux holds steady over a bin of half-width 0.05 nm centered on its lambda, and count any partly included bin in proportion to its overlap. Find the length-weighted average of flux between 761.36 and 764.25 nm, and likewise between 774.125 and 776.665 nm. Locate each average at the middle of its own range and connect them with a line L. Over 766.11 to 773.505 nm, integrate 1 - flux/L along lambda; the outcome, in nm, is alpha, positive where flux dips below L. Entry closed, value 0.26 nm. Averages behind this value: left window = 109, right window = 104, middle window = 103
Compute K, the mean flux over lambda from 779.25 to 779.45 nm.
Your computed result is 106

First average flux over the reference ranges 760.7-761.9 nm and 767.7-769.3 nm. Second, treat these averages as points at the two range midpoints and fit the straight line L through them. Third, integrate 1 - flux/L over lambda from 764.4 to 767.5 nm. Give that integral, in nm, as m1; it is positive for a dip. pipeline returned 0.11 nm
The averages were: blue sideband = 115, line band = 104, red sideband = 105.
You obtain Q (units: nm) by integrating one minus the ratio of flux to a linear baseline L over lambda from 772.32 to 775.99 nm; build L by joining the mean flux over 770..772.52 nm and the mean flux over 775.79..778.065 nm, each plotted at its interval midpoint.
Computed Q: 0.07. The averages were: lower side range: 104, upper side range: 105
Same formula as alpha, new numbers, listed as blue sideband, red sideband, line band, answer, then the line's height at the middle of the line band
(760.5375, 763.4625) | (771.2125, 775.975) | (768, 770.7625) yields 0.084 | 106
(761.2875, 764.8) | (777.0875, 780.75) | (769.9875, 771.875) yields 0.011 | 106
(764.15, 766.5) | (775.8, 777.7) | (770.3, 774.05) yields 0.078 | 106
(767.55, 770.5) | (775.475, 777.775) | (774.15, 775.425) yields 0.006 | 105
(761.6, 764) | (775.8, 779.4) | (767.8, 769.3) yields 0.044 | 107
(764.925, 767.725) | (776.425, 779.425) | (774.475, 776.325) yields -0.011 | 104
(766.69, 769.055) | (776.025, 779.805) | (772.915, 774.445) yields 0.004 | 104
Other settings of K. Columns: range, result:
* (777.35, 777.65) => 109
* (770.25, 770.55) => 105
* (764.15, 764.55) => 112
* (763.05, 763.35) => 110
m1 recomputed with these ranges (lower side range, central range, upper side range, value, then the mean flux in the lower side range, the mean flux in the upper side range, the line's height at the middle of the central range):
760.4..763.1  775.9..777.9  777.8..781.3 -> -0.029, 114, 103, 104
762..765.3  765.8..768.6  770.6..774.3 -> 0.099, 109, 103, 107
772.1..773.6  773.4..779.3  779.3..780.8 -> -0.121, 102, 102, 102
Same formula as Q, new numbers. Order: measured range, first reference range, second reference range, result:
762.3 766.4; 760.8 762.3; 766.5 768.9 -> 0.04 nm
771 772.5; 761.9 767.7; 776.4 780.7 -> 0.02 nm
